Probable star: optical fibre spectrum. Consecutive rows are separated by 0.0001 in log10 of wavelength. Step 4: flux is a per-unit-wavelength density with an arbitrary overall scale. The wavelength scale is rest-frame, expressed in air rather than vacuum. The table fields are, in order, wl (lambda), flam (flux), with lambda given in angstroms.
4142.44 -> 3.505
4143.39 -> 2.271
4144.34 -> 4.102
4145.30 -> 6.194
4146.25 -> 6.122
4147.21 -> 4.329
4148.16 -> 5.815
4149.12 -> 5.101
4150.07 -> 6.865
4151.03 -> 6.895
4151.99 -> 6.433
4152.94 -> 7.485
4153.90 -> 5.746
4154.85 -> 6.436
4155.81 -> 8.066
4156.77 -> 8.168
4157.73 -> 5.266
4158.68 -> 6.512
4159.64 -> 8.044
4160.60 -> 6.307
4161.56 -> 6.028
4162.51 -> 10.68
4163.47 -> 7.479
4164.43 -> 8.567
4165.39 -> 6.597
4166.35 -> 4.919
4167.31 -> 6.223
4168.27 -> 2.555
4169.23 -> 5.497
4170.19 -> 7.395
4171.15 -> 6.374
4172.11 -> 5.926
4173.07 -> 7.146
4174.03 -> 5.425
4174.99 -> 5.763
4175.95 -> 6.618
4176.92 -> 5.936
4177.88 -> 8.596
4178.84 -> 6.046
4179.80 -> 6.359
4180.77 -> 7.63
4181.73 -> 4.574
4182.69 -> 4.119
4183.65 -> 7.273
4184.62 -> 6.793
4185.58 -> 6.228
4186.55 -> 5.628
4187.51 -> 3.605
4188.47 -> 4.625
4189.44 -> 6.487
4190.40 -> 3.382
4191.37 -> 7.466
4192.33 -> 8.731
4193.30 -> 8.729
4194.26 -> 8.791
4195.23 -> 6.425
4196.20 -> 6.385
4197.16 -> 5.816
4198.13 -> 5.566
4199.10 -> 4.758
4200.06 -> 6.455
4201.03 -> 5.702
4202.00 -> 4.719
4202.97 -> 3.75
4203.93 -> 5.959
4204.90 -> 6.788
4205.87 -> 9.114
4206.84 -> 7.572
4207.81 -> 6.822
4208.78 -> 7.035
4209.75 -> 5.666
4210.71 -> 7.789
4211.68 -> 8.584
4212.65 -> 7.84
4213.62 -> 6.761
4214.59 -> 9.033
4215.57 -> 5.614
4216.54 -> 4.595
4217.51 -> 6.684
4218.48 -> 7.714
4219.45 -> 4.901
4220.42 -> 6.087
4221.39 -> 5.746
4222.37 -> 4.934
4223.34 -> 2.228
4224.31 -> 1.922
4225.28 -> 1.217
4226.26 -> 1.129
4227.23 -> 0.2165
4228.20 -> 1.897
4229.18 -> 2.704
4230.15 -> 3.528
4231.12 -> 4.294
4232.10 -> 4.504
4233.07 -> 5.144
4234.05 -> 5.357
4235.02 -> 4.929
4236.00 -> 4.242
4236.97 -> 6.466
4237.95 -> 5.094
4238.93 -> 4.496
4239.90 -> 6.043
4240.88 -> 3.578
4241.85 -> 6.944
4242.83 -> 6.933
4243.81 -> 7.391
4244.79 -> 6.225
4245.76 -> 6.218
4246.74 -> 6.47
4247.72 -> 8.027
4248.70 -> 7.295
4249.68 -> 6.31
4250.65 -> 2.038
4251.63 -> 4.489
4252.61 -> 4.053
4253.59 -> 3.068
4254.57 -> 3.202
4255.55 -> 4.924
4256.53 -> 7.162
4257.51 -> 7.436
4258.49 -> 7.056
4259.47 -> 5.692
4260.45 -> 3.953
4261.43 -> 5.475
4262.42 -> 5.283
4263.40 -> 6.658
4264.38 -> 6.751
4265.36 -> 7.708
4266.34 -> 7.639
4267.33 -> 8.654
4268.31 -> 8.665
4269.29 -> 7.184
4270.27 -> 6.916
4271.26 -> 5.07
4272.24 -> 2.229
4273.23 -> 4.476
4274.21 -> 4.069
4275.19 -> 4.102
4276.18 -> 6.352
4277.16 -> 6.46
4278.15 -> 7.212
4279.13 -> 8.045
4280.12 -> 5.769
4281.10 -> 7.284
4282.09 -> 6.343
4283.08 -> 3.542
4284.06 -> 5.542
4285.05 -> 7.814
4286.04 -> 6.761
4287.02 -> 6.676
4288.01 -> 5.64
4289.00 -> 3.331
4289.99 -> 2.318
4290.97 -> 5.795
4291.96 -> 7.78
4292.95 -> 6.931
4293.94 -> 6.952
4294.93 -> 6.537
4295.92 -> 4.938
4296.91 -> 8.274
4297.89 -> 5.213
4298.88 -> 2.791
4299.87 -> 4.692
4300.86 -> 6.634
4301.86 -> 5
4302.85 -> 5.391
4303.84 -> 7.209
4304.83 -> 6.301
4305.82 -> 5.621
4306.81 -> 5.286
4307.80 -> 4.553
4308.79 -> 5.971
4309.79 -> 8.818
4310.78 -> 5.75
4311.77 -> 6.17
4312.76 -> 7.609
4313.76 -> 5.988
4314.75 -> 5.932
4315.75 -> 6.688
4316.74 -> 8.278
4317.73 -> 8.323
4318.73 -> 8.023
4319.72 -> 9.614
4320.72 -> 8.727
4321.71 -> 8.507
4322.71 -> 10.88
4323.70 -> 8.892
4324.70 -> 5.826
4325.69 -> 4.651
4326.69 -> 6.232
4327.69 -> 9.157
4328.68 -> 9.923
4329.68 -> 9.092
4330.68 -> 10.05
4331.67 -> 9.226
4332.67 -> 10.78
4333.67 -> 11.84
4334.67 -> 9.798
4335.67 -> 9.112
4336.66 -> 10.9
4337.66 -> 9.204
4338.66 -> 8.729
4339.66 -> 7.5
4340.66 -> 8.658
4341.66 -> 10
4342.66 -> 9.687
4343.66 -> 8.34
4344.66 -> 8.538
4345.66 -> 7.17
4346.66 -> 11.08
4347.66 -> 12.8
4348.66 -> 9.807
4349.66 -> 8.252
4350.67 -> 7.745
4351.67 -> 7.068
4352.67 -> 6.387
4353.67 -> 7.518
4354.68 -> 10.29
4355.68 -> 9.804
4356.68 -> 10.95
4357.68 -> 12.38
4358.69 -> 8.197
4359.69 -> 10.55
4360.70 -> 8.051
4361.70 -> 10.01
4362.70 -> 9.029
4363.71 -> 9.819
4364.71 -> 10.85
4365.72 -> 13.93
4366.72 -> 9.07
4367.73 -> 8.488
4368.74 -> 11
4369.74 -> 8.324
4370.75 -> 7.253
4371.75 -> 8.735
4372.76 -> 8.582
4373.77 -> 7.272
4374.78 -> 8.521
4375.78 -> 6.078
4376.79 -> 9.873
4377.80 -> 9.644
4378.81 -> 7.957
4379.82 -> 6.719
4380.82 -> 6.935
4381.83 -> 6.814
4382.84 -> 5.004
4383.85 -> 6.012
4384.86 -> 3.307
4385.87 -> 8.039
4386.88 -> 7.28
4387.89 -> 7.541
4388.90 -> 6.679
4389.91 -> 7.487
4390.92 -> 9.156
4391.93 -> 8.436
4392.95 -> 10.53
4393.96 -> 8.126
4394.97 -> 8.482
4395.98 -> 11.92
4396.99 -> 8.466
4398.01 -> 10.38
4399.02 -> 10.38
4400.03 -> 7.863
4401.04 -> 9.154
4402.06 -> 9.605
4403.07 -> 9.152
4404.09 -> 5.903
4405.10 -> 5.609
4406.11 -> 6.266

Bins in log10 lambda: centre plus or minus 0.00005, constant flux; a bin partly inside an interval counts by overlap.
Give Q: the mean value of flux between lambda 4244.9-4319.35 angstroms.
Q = 6.02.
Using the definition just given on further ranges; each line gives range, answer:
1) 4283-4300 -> 5.71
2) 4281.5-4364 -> 7.74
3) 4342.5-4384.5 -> 8.79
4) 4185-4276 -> 5.63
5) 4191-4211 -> 6.65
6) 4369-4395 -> 7.66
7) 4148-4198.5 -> 6.45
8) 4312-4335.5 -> 8.42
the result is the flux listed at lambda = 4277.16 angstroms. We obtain 6.46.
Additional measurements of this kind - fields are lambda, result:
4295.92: 4.938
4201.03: 5.702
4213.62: 6.761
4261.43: 5.475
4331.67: 9.226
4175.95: 6.618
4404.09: 5.903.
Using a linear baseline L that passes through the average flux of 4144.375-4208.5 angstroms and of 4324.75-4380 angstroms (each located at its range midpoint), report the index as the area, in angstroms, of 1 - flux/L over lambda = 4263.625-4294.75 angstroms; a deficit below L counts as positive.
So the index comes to 7.1 angstroms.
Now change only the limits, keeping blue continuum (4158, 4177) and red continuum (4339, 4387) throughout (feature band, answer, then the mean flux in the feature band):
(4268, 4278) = 2.8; 5.55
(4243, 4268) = 4.9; 6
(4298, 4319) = 4.9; 6.2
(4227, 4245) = 6.2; 4.78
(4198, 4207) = 1.2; 6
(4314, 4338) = -1.3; 8.71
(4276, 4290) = 3.1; 6.05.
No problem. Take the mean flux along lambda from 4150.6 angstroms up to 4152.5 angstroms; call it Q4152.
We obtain 6.68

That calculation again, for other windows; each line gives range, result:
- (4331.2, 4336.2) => 10.2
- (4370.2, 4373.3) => 8.17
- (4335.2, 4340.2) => 9.09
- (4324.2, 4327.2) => 5.57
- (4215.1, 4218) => 5.64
